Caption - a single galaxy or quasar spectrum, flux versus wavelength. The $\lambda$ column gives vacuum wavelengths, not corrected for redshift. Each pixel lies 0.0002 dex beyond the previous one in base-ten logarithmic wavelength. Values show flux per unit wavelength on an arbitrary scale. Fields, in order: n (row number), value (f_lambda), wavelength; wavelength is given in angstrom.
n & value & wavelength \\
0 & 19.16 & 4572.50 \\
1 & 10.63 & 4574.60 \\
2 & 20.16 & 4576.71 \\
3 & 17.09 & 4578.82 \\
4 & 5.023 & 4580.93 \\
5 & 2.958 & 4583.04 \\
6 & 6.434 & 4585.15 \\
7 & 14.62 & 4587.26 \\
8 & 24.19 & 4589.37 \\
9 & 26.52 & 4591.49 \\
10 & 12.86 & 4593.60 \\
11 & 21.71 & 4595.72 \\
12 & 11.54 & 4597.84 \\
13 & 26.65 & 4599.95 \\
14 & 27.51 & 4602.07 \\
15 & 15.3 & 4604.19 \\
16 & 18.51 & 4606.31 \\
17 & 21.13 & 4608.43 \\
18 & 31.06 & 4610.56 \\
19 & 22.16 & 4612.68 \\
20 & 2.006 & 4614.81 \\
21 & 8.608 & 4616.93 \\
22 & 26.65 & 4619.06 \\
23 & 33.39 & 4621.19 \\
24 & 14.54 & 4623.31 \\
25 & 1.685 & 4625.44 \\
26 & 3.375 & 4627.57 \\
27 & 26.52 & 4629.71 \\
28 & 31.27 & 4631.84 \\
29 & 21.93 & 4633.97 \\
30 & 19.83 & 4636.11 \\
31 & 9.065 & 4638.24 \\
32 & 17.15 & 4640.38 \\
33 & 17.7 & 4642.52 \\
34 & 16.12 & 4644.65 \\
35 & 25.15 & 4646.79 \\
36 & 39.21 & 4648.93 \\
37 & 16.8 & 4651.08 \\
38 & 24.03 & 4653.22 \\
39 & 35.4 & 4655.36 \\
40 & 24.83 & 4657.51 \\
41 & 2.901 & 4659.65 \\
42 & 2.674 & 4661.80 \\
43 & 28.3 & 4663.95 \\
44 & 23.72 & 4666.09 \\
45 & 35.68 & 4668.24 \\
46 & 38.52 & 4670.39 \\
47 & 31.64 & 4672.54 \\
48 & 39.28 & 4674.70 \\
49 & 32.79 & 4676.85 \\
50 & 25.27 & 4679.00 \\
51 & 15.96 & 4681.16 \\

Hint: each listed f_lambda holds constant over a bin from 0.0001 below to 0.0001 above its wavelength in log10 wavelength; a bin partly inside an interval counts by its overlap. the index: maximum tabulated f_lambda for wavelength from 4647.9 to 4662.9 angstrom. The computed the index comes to 39.21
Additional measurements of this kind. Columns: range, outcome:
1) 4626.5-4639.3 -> 31.27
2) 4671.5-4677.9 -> 39.28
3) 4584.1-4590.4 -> 24.19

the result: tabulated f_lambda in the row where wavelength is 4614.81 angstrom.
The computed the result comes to 2.006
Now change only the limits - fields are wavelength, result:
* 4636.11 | 19.83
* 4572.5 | 19.16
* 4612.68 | 22.16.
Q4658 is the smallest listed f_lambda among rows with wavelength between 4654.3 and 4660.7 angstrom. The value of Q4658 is 2.901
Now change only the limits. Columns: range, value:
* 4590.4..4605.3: 11.54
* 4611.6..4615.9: 2.006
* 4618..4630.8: 1.685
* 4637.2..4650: 9.065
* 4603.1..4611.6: 15.3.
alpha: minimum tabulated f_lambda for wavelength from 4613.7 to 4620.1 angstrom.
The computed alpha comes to 2.006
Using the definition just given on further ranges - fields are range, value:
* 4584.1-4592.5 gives 6.434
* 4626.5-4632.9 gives 3.375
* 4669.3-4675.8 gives 31.64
